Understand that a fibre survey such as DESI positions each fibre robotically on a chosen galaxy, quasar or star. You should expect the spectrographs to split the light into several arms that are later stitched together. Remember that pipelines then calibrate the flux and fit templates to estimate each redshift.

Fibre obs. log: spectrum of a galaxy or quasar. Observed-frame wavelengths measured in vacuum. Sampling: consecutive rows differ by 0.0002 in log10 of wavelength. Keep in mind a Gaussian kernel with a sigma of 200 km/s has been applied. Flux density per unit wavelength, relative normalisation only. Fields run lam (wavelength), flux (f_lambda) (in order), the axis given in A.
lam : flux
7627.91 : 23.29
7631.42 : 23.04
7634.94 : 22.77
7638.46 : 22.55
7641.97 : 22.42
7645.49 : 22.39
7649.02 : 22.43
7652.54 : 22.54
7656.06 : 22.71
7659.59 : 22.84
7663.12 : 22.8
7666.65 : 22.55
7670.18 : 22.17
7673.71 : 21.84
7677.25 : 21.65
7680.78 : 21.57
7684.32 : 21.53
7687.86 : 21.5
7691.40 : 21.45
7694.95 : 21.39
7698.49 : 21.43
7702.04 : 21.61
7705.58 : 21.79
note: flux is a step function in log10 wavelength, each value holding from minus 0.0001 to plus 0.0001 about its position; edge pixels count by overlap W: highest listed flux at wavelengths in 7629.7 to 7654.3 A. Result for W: 23.04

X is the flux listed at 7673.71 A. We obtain 21.84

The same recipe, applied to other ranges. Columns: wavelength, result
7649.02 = 22.43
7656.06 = 22.71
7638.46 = 22.55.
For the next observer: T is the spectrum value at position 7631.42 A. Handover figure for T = 23.04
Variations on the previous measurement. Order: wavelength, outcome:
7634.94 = 22.77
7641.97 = 22.42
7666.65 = 22.55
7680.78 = 21.57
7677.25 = 21.65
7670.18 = 22.17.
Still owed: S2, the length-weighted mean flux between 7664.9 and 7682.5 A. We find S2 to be 22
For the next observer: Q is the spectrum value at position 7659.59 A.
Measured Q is 22.84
